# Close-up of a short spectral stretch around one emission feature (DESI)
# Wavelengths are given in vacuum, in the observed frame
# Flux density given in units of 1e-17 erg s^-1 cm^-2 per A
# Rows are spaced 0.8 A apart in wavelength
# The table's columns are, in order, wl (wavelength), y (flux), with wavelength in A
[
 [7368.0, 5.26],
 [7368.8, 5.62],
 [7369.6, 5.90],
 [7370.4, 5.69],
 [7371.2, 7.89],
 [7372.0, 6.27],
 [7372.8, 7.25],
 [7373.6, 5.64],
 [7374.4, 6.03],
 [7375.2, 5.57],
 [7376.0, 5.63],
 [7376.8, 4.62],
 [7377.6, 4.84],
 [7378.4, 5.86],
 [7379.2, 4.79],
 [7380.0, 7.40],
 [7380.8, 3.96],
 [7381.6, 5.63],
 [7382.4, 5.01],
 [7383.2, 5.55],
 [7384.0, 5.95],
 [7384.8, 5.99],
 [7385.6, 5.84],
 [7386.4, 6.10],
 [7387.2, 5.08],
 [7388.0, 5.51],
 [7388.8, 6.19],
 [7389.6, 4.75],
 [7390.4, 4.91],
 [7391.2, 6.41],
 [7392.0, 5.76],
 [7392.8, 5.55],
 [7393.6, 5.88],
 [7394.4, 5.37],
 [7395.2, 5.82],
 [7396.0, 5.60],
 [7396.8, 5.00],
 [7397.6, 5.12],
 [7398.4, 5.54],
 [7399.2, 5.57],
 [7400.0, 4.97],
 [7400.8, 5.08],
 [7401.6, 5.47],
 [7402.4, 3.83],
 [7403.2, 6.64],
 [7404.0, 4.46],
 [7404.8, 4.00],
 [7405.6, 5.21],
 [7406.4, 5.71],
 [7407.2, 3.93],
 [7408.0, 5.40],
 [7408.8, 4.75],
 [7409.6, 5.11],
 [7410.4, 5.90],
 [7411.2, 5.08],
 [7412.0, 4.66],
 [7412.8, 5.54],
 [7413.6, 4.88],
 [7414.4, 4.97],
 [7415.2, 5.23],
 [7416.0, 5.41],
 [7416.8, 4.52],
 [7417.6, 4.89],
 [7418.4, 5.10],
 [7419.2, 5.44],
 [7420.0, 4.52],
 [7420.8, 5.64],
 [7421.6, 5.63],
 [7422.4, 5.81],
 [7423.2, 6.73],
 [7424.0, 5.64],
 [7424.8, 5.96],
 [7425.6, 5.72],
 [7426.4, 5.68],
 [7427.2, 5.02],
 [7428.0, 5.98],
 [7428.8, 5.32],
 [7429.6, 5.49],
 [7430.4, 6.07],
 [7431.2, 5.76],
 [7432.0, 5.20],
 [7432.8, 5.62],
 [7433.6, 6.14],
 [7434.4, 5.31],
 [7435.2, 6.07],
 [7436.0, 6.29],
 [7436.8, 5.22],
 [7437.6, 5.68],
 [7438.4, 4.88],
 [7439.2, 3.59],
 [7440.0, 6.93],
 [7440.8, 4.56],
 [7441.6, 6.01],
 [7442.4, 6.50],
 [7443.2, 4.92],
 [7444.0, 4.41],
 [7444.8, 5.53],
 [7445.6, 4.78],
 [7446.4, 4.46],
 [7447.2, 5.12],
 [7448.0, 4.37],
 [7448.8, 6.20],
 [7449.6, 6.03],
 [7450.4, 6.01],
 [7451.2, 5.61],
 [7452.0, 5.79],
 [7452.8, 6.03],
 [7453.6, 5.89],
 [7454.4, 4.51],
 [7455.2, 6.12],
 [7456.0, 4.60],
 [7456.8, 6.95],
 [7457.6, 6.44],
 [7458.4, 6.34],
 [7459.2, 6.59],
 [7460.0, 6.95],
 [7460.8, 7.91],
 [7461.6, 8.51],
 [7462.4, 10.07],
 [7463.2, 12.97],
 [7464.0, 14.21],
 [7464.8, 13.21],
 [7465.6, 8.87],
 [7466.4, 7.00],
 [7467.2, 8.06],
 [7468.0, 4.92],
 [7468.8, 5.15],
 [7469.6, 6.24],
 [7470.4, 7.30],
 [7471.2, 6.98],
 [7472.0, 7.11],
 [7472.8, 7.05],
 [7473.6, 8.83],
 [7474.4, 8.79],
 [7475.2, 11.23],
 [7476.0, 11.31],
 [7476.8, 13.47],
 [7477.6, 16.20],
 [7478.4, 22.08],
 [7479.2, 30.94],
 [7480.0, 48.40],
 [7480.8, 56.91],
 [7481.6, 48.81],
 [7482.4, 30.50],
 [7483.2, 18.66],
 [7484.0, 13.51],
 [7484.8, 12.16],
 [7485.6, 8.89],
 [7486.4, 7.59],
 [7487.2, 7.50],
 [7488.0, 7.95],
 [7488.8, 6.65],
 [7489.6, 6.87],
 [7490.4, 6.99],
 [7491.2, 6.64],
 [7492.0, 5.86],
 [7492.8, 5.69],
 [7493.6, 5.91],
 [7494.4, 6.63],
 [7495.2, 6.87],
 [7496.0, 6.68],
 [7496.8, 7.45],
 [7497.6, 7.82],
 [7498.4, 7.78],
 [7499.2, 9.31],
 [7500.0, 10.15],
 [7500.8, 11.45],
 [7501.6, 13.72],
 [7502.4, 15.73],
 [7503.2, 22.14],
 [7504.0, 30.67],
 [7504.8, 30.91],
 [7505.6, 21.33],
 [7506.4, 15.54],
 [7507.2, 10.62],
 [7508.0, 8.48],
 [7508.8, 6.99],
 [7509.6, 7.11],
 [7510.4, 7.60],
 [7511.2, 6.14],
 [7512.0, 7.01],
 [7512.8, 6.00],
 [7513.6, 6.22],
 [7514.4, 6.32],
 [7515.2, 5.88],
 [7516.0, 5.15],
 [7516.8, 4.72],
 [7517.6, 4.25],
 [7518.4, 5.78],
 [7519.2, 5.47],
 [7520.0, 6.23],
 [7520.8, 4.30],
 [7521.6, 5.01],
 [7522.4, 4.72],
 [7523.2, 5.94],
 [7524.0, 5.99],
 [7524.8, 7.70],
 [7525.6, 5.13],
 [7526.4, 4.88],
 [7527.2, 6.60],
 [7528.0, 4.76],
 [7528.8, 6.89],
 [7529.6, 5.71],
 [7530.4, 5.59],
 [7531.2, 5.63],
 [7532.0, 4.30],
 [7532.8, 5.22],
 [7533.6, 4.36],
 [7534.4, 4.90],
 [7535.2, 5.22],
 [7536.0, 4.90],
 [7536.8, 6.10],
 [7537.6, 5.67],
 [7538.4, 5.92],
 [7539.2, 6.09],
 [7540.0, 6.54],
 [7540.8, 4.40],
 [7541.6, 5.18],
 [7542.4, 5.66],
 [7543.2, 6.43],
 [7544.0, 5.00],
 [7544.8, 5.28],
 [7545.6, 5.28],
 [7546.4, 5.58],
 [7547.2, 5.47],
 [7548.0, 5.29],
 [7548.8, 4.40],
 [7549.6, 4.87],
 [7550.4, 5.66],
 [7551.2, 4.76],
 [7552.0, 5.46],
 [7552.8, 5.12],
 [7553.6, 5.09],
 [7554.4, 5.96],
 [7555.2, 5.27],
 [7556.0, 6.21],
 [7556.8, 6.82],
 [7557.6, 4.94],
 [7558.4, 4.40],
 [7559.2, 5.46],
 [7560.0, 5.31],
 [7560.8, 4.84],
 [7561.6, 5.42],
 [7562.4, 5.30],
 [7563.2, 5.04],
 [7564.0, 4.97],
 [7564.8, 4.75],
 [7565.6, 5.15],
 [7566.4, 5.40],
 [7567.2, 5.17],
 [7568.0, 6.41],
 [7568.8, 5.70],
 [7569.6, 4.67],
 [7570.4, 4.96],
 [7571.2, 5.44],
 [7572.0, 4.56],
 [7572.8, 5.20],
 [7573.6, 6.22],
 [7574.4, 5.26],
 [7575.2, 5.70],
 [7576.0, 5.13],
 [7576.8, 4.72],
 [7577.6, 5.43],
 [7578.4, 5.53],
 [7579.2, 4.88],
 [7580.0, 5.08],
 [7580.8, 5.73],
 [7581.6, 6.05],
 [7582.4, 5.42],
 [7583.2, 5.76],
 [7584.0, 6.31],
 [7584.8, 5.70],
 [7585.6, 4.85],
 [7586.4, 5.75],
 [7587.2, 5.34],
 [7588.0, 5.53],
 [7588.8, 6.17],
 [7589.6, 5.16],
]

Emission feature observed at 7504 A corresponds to [N II]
